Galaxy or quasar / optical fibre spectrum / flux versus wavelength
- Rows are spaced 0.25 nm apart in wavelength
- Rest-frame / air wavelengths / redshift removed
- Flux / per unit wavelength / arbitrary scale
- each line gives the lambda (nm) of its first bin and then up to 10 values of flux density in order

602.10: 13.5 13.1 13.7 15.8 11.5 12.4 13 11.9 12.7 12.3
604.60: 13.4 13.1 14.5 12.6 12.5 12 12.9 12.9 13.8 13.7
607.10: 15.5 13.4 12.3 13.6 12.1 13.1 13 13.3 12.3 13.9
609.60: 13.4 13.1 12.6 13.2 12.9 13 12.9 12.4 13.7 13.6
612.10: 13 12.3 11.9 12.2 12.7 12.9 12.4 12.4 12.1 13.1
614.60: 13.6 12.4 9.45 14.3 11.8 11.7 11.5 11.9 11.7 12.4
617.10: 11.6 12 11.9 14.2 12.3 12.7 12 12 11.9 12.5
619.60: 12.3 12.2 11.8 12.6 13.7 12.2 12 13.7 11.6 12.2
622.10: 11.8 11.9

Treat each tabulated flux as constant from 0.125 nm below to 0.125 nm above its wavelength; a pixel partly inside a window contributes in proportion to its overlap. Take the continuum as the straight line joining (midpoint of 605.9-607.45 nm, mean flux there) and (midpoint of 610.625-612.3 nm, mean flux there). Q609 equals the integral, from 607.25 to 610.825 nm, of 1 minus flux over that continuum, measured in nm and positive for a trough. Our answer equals 0.088 nm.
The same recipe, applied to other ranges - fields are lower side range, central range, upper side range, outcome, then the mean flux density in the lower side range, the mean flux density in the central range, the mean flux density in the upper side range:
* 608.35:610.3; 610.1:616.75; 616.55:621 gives 0.14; 13.1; 12.5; 12.3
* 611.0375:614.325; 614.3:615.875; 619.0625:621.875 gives 0.03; 12.7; 12.3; 12.4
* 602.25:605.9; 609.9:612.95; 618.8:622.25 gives -0.03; 13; 12.8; 12.3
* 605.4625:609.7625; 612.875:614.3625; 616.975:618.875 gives 0.02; 13.2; 12.5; 12.4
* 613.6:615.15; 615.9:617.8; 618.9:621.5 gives 0.07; 12.3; 11.9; 12.5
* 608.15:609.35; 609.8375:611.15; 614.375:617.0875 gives -0.02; 13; 12.9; 12.1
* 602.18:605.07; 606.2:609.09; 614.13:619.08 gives -0.11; 13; 13.3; 12.2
